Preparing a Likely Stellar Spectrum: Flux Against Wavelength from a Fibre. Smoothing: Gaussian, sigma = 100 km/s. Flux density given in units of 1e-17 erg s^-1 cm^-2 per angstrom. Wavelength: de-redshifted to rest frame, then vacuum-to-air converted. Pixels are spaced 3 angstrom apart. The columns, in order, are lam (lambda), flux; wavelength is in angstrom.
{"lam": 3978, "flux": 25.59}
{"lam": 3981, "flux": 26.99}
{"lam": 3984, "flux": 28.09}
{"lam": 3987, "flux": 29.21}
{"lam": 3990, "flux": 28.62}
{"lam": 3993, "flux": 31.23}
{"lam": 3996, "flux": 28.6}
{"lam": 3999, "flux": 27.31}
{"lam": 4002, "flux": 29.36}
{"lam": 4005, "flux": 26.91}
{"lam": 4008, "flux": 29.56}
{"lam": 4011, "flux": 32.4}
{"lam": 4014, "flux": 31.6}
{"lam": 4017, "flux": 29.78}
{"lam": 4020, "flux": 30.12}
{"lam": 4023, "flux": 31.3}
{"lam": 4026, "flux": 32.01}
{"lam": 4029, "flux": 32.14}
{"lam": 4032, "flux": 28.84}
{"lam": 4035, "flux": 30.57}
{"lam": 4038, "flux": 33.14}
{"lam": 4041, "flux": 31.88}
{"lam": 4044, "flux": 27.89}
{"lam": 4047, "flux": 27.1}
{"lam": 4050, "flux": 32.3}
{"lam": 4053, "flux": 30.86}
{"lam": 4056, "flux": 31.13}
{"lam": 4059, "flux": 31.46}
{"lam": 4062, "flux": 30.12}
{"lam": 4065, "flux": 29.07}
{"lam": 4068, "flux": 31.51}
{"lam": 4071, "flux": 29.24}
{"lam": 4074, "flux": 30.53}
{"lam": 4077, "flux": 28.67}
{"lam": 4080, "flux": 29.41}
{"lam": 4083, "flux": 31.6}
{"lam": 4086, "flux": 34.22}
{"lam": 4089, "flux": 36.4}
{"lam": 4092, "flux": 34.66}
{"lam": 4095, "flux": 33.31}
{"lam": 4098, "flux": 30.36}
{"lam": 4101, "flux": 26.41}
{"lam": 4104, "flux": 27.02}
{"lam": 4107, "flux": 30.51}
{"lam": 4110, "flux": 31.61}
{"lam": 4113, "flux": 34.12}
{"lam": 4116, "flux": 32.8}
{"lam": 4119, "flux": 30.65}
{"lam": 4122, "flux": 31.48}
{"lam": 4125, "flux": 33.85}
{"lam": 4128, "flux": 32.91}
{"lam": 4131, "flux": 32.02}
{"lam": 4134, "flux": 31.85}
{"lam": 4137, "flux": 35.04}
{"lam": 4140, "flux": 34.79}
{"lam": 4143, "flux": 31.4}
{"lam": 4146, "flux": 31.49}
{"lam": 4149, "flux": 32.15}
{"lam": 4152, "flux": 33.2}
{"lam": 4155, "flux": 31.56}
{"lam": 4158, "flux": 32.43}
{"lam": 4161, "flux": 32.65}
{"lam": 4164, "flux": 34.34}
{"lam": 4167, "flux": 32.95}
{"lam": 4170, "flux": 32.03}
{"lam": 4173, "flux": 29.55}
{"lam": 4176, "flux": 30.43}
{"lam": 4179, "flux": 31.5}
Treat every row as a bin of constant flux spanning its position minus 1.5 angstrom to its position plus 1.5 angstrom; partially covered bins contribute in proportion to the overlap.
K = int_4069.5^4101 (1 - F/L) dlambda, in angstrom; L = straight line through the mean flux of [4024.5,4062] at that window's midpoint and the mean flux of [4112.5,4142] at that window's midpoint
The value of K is 0.2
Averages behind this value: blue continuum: 30.8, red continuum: 32.9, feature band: 31.6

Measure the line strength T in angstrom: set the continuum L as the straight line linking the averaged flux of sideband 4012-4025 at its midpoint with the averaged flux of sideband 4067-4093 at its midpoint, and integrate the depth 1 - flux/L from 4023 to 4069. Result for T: 0.8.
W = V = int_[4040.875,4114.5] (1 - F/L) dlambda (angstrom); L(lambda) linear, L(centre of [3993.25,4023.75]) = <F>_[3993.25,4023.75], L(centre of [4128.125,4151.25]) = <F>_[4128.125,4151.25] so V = 1.08 angstrom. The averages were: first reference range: 29.7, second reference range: 32.7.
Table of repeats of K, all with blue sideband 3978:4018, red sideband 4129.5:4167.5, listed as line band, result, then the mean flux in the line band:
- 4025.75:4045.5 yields -0.58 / 30.9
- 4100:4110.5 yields 0.98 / 28.7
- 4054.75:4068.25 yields 0.02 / 30.6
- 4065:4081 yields 0.56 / 29.8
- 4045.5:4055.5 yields 0.05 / 30.2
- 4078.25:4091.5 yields -0.75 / 33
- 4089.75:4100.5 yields -0.34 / 32.4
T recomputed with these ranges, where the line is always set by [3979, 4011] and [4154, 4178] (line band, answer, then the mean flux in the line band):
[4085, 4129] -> -1.6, 32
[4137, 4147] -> -0.5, 33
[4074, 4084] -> 0.1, 29.9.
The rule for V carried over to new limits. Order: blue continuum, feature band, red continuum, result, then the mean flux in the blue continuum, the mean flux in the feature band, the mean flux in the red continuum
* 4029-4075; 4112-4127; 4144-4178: -0.5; 30.4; 32.5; 32.1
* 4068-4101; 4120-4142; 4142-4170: -0.6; 31.6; 33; 32.5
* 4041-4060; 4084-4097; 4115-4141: -1.2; 30.2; 34.4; 32.8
